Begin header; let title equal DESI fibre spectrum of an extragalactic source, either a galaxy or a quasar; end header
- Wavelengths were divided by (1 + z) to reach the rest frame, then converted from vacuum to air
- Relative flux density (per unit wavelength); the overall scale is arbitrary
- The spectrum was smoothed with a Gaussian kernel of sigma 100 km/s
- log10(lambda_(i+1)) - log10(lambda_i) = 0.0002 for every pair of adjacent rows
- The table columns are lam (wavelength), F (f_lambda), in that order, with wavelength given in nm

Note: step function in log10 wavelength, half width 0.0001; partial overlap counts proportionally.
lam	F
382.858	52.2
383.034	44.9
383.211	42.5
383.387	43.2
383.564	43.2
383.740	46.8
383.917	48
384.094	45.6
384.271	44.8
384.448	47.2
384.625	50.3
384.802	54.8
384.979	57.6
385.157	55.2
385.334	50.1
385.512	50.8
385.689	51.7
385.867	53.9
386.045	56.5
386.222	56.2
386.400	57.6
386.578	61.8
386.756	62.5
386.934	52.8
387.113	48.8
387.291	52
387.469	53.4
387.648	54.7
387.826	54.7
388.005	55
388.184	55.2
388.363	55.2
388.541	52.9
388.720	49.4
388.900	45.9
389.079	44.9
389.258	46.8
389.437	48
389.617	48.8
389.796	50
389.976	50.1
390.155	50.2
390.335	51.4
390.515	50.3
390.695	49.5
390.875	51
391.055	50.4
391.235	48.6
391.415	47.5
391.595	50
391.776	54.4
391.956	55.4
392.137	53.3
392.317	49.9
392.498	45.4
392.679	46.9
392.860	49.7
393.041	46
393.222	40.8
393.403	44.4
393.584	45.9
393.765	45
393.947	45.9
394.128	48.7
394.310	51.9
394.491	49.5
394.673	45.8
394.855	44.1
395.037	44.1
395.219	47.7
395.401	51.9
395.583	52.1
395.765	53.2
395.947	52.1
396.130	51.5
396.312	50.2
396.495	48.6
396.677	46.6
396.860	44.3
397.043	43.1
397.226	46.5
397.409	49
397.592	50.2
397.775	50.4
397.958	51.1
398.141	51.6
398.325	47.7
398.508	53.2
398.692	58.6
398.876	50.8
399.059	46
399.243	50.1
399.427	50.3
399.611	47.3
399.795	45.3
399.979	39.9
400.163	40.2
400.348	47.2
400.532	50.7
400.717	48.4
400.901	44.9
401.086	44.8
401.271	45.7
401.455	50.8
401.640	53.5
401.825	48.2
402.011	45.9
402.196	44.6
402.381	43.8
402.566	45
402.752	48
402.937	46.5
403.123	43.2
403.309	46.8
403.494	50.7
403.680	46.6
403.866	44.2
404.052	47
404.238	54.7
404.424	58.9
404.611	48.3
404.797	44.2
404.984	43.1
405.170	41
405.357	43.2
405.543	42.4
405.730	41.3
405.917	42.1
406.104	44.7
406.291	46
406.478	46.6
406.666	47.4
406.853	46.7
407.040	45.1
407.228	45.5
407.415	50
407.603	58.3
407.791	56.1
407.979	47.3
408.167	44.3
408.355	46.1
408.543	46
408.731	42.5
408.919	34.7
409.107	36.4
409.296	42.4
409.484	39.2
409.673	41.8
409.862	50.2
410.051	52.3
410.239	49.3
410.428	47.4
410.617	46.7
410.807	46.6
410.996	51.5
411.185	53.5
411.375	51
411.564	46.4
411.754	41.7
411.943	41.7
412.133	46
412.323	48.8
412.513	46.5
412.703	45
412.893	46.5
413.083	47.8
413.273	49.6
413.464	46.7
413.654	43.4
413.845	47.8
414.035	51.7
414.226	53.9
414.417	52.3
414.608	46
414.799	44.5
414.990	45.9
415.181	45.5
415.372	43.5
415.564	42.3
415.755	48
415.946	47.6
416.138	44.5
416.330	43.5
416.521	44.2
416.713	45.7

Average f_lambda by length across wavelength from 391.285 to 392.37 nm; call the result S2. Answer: 51.7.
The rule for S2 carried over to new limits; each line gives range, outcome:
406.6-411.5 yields 46.9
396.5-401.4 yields 47.9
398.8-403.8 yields 46.8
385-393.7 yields 51.2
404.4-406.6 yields 44.7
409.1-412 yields 46.5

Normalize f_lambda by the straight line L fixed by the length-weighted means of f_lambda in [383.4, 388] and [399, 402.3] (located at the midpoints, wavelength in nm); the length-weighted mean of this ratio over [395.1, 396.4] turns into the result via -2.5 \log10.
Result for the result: -0.05 mag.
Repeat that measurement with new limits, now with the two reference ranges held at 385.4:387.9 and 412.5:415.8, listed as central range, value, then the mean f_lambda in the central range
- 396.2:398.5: 0.07 mag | 48.5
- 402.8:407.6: 0.07 mag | 46.5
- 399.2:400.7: 0.10 mag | 46.3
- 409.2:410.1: 0.08 mag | 44.8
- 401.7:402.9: 0.10 mag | 46.1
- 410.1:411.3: -0.03 mag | 49.3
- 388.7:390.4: 0.12 mag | 48.5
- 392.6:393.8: 0.16 mag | 45.6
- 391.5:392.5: 0.03 mag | 51.9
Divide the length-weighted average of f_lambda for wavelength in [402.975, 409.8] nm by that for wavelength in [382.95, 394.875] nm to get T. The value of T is 0.9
